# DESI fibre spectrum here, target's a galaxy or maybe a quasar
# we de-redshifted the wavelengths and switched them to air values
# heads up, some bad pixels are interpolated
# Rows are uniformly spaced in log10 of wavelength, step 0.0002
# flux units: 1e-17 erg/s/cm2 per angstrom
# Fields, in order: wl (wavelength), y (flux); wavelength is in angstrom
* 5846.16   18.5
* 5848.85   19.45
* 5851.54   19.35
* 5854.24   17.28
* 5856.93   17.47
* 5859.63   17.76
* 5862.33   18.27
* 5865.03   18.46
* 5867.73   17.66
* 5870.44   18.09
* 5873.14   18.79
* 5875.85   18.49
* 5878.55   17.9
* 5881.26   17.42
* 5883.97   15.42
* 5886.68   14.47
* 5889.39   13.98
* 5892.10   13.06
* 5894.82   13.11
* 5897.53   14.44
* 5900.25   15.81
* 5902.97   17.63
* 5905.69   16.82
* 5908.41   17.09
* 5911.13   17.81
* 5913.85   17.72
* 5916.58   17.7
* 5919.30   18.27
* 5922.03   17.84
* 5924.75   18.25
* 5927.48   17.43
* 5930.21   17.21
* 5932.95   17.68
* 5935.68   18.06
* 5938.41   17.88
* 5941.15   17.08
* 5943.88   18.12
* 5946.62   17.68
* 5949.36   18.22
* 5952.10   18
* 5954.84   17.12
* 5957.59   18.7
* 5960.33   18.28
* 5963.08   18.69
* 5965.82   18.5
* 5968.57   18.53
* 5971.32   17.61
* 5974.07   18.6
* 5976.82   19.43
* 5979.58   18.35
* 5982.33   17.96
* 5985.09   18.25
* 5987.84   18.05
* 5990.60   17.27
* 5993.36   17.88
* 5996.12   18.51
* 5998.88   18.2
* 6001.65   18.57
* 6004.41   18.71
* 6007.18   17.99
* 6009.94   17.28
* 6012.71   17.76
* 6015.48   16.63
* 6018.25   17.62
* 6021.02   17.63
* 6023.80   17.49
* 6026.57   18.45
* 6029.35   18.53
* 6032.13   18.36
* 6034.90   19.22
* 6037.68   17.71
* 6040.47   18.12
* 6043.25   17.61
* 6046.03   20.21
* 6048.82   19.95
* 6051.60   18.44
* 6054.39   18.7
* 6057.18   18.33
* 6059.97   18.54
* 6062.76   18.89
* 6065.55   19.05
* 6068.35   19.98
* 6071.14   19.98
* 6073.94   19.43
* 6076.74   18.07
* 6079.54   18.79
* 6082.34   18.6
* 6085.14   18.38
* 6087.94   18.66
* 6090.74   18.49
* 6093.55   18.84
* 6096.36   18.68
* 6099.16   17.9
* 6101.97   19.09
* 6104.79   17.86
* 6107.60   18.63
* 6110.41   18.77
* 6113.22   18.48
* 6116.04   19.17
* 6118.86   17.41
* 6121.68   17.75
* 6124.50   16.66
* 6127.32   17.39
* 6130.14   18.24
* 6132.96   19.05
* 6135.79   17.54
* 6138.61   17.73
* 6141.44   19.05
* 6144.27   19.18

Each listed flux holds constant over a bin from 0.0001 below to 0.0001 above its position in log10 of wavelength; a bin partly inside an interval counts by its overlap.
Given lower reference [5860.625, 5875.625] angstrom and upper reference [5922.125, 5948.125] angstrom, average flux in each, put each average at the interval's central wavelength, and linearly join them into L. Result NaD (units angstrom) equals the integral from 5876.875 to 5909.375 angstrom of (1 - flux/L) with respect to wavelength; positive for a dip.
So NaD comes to 4.4 angstrom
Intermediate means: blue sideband 18.3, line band 15.6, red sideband 17.7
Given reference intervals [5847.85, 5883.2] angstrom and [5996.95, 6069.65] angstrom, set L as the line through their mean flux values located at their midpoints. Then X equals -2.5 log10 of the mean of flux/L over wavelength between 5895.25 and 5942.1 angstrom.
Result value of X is 0.06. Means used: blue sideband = 18.1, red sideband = 18.4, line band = 17.3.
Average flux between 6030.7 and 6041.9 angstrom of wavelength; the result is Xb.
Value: 18.3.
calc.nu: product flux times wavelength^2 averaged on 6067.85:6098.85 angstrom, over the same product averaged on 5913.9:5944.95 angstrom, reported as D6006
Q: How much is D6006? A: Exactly 1.1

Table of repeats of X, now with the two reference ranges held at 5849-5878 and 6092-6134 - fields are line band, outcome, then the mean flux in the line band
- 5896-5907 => 0.133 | 16.1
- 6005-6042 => 0.019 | 17.9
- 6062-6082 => -0.052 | 19.1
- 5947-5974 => 0.003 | 18.2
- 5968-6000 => 0.001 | 18.2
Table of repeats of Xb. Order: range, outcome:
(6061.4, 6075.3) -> 19.5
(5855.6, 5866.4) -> 18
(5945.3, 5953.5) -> 18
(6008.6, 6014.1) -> 17.5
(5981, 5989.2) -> 18.1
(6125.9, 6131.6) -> 17.8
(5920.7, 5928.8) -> 17.9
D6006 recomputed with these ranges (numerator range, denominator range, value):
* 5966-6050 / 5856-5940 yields 1.11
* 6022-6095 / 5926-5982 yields 1.07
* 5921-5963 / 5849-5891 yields 1.05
